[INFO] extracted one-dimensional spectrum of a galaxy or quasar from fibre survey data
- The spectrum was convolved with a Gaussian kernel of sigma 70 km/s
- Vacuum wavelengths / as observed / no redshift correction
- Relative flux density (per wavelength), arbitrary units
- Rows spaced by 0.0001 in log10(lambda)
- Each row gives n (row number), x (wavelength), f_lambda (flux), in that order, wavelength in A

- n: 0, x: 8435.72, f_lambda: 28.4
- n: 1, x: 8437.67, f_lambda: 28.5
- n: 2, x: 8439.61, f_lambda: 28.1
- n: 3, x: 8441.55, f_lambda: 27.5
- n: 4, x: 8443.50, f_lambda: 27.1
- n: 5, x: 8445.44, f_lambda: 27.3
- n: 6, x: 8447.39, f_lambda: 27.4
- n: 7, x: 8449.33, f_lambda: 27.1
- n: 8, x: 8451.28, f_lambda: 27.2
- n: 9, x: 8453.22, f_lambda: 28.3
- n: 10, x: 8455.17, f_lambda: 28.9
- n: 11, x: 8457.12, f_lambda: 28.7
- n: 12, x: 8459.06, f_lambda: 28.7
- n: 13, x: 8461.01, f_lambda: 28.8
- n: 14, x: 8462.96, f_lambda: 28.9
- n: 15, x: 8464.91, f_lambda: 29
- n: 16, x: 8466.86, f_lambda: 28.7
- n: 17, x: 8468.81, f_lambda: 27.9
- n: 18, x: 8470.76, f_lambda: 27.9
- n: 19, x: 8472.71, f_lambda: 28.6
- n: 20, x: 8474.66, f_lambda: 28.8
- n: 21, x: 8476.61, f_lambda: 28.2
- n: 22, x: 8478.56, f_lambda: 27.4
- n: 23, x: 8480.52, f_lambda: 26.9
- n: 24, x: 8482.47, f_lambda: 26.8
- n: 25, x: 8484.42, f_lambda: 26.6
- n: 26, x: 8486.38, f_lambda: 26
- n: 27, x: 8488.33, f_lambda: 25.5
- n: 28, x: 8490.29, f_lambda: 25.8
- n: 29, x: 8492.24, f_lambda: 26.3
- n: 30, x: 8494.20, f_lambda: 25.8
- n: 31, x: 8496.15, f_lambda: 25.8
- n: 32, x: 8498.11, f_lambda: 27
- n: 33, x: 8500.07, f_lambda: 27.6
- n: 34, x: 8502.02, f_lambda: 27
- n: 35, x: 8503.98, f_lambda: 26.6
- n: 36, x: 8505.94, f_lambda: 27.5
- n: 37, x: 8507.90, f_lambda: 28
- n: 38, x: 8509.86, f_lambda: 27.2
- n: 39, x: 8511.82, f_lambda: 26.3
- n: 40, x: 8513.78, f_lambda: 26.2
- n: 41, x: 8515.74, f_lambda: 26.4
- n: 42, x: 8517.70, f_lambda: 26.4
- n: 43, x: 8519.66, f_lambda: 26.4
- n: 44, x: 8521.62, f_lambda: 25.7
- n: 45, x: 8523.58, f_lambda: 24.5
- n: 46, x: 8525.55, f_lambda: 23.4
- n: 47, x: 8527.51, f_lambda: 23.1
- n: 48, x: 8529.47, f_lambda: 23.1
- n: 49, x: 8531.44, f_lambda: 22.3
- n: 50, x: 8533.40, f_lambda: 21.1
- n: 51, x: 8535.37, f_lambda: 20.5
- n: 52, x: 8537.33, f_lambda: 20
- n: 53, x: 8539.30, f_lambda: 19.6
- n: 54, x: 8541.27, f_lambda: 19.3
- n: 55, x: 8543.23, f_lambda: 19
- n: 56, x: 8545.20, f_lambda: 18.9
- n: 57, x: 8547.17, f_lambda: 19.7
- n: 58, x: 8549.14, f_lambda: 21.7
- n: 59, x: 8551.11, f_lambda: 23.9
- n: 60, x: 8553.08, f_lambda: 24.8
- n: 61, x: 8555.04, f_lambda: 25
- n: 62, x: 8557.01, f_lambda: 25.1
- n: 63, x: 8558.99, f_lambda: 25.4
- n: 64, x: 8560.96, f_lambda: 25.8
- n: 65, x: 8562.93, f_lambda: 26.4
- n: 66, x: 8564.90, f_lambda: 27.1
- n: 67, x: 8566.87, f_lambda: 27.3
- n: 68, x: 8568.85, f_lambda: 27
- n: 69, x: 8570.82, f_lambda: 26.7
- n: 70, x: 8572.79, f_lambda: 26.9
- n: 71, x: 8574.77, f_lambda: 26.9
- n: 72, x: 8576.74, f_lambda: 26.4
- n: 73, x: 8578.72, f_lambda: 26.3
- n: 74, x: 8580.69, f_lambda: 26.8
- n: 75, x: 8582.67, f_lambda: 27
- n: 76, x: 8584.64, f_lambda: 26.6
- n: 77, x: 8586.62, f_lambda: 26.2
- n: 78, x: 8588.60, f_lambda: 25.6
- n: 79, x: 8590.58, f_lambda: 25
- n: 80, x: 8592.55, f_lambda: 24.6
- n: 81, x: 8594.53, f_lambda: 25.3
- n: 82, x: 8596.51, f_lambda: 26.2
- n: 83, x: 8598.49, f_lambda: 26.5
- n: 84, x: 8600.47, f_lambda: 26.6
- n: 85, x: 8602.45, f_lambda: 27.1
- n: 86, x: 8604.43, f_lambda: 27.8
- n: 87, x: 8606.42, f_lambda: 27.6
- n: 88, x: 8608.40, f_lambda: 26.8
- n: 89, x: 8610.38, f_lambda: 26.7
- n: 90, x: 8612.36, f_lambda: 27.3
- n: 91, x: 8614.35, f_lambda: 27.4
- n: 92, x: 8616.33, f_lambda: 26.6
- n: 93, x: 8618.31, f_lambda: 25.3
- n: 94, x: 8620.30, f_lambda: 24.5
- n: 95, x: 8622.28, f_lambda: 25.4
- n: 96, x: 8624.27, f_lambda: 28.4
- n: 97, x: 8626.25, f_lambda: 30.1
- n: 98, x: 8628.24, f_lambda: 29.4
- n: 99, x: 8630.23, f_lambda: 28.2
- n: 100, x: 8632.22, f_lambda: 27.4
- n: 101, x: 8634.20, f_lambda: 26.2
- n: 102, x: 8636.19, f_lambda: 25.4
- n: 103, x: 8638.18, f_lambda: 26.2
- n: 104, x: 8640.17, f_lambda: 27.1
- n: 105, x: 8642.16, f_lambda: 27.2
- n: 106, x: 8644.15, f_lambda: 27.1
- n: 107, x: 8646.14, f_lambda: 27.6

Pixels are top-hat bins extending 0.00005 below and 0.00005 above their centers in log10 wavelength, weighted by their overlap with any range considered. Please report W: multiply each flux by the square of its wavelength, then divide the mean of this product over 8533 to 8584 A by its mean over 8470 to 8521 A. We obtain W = 0.91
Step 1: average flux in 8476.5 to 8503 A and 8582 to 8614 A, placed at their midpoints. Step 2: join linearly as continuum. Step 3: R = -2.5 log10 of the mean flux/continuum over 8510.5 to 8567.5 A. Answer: 0.13 mag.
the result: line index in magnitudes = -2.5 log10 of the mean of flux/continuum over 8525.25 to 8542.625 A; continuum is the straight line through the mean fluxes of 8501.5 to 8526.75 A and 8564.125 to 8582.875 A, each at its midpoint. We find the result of 0.24 mag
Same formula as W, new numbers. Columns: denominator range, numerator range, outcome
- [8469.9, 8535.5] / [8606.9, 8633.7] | 1.07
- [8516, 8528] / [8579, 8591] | 1.06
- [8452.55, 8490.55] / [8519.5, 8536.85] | 0.84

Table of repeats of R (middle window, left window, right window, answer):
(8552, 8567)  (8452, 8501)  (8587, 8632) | 0.05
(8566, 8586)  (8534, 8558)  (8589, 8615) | -0.11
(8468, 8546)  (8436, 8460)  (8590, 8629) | 0.10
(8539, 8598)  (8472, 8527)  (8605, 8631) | 0.09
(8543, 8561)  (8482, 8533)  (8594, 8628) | 0.15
